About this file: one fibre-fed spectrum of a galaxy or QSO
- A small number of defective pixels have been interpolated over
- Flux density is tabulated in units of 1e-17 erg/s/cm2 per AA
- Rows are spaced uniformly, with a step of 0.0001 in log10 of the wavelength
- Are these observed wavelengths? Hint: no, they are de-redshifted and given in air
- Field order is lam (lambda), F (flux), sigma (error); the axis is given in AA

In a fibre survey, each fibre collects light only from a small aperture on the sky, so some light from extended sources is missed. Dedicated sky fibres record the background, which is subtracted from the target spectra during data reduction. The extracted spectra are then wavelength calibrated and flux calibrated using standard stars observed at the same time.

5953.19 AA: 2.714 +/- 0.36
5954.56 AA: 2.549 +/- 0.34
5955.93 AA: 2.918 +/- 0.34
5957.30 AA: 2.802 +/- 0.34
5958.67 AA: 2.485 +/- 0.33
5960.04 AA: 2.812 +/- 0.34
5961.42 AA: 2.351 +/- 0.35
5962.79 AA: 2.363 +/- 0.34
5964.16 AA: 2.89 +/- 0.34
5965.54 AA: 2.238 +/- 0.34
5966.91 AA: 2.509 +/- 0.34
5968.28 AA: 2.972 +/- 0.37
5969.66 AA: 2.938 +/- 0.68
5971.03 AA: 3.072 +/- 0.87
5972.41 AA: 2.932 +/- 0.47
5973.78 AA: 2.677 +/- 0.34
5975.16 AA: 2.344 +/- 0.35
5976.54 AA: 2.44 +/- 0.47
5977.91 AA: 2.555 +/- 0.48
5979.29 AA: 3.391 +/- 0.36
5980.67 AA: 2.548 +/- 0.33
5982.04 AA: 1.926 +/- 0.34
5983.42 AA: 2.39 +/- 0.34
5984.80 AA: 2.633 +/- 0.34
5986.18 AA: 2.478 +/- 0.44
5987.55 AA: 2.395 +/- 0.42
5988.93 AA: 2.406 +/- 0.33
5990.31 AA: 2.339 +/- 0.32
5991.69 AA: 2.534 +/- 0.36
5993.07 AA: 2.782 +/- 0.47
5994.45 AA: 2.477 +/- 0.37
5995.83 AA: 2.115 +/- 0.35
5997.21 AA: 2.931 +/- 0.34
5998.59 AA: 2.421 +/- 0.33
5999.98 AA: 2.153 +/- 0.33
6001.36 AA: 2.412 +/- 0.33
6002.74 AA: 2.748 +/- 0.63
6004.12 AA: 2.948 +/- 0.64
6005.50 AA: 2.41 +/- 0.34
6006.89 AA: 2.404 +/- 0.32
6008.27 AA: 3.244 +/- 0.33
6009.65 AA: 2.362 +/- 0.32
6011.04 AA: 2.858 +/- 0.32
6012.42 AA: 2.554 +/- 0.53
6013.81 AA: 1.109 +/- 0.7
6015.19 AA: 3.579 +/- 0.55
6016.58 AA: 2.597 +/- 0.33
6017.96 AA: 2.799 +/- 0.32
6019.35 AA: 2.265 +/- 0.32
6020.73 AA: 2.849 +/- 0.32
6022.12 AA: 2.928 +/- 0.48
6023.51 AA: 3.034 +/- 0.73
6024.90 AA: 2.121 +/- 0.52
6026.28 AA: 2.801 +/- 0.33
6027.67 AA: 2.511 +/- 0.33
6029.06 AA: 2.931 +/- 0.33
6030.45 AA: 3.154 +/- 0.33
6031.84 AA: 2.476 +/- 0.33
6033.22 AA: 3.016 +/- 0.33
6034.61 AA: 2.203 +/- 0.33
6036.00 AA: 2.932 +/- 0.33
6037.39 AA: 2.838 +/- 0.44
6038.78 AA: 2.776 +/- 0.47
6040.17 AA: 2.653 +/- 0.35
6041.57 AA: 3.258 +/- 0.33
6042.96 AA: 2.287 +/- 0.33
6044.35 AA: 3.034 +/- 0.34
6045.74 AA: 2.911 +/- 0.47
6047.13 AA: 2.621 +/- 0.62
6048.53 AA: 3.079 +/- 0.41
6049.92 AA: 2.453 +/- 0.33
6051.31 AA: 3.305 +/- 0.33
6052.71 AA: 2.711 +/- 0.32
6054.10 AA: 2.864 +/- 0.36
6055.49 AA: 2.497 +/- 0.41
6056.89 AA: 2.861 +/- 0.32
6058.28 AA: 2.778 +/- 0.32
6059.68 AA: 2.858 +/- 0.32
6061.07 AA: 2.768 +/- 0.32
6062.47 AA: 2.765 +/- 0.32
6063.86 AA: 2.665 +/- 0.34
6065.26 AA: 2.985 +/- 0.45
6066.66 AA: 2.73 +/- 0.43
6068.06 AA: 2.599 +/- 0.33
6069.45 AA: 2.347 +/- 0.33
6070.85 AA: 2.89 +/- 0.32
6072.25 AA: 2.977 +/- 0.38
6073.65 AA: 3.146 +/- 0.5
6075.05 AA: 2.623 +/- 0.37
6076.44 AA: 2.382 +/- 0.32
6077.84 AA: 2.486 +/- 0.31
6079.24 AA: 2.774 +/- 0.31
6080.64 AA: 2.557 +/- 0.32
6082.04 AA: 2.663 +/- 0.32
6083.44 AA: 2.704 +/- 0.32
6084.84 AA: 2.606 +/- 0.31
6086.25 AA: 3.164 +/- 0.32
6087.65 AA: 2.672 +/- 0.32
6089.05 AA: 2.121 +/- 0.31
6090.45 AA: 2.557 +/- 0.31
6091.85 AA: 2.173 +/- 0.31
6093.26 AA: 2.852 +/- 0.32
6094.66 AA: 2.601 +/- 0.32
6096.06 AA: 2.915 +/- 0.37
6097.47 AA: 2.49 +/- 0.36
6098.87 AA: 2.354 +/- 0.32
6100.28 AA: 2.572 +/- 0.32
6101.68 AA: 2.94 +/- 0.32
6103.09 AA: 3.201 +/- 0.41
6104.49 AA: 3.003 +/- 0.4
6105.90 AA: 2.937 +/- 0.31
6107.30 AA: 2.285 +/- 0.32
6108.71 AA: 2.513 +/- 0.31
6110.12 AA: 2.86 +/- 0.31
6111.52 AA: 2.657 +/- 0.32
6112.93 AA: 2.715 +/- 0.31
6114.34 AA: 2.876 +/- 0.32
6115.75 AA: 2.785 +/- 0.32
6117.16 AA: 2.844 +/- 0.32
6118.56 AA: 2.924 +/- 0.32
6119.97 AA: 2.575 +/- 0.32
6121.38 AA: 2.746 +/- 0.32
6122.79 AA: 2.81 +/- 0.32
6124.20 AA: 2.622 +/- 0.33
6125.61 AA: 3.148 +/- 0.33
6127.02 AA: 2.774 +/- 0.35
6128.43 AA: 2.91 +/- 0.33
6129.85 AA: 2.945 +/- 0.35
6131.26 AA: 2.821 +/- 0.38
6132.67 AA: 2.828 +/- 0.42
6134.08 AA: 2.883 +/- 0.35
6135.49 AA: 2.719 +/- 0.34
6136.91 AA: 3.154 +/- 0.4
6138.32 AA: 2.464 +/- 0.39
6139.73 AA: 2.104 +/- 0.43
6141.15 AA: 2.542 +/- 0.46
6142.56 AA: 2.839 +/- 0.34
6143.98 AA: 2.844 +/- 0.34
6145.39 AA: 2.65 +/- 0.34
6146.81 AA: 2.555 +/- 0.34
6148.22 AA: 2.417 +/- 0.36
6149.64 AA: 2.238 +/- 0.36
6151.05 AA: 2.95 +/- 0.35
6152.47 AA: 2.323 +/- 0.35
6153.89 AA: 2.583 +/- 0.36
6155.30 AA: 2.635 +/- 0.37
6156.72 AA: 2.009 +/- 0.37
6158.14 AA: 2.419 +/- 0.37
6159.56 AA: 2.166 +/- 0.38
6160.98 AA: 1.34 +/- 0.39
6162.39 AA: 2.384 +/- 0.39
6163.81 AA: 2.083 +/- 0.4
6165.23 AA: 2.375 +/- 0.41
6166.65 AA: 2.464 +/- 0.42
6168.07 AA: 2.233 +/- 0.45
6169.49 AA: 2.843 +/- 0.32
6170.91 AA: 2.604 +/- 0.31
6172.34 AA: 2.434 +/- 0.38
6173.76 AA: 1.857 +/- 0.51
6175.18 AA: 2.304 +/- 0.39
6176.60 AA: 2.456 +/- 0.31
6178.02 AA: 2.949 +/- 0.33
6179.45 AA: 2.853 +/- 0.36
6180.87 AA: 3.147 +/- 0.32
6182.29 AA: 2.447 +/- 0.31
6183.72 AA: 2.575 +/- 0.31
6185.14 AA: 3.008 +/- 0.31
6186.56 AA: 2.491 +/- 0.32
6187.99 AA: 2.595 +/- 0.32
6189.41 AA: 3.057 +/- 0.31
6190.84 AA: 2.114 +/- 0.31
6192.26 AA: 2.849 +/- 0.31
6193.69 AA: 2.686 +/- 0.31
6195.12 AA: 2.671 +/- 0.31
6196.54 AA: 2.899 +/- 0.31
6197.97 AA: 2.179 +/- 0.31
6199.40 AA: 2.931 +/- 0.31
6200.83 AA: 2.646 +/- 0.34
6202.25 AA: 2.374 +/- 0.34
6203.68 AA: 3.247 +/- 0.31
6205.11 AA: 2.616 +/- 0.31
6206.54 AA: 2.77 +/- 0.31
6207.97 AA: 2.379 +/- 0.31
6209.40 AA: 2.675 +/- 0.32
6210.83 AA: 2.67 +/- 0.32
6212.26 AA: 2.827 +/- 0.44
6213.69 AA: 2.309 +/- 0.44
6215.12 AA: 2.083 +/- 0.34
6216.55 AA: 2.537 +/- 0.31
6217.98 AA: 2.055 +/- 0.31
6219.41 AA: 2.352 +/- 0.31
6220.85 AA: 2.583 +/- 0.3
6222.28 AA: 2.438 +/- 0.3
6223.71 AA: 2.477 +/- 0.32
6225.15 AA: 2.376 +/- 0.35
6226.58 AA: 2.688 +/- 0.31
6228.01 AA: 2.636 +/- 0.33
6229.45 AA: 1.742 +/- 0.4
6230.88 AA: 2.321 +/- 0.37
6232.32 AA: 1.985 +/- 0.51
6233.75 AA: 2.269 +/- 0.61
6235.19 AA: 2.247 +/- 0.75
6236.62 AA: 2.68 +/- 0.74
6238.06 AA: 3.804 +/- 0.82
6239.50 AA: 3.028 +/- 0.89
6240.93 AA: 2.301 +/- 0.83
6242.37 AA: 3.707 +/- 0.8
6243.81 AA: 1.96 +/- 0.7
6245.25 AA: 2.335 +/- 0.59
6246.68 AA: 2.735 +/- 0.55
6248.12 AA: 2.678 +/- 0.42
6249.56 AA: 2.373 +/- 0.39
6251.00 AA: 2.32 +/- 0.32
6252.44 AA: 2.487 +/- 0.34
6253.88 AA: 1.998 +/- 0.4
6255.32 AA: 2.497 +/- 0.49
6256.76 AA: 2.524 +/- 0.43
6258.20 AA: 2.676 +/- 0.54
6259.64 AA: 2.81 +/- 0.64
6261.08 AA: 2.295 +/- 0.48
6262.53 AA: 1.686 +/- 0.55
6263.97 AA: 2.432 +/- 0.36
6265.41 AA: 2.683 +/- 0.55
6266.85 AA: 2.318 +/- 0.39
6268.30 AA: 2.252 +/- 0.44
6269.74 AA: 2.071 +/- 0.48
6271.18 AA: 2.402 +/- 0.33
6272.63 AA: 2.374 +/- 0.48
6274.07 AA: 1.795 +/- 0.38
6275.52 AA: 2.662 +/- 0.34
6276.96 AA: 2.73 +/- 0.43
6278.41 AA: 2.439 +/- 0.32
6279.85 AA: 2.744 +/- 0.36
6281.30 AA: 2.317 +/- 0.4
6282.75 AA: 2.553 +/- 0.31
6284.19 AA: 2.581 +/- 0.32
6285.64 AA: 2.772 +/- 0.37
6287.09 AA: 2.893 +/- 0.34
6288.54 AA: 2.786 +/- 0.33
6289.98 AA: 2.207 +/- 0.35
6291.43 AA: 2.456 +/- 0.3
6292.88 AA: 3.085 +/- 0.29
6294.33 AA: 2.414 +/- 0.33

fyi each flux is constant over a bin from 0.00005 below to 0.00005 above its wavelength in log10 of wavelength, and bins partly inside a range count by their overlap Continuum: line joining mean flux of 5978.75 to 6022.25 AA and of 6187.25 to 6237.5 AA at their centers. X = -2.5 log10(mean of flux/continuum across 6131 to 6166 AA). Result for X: 0.02 mag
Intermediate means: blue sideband 2.55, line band 2.49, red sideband 2.52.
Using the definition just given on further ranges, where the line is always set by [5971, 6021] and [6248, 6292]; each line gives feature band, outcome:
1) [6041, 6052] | -0.131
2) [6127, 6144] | -0.103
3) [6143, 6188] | 0.005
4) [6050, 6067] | -0.110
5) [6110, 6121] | -0.110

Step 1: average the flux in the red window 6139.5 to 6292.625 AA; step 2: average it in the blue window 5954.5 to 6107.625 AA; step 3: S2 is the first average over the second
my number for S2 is 0.94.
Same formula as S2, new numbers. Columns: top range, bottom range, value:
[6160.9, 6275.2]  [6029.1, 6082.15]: 0.90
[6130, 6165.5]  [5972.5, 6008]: 0.99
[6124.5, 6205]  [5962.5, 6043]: 0.98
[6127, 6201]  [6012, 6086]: 0.94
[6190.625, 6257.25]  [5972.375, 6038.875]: 0.97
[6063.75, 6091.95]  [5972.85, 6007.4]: 1.06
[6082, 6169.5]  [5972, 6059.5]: 0.99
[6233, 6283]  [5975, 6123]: 0.93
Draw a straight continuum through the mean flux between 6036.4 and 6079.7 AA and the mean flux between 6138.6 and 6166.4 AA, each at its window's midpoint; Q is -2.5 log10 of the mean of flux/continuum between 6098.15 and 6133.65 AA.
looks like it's -0.10 mag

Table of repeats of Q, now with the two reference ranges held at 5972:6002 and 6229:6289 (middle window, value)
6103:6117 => -0.11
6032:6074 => -0.12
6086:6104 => -0.07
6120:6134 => -0.14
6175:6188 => -0.09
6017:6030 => -0.08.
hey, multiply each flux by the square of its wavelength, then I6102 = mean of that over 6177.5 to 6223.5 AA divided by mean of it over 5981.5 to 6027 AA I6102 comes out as 1.1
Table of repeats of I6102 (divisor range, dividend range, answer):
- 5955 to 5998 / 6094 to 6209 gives 1.07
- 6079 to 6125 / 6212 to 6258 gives 0.96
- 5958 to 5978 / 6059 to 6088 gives 1.07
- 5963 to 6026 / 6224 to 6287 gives 1.04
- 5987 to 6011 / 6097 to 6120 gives 1.12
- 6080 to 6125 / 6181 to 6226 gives 0.99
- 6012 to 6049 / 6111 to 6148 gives 1.05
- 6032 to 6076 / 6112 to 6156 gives 1.00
